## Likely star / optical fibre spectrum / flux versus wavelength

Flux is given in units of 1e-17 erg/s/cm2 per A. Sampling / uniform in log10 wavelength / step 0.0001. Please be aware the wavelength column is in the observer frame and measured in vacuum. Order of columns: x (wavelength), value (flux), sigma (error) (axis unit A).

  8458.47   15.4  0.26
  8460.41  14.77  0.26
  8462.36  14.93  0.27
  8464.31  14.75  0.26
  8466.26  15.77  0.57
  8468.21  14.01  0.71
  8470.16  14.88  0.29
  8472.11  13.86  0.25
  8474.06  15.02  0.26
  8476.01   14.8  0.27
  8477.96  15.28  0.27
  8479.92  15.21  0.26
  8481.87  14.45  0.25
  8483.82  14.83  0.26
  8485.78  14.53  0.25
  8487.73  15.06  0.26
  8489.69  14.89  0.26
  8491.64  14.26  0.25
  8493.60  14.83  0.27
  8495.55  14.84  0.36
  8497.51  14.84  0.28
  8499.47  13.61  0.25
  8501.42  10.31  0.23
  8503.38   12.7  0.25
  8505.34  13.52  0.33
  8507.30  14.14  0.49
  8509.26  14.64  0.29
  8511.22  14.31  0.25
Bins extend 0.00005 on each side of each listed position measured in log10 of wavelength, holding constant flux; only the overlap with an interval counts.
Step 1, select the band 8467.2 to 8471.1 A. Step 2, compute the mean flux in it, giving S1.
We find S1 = 14.5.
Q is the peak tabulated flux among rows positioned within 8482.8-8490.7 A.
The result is 15.06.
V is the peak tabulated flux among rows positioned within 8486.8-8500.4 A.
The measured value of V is 15.06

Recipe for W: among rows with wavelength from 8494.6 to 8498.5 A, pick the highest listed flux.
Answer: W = 14.84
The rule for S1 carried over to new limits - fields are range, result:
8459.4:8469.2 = 14.9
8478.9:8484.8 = 14.8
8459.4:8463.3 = 14.9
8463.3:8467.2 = 15.2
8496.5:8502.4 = 12.9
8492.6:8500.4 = 14.5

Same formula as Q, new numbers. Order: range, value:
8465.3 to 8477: 15.77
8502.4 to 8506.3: 13.52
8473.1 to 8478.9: 15.28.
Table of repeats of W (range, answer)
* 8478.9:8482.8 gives 15.21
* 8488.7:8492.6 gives 14.89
